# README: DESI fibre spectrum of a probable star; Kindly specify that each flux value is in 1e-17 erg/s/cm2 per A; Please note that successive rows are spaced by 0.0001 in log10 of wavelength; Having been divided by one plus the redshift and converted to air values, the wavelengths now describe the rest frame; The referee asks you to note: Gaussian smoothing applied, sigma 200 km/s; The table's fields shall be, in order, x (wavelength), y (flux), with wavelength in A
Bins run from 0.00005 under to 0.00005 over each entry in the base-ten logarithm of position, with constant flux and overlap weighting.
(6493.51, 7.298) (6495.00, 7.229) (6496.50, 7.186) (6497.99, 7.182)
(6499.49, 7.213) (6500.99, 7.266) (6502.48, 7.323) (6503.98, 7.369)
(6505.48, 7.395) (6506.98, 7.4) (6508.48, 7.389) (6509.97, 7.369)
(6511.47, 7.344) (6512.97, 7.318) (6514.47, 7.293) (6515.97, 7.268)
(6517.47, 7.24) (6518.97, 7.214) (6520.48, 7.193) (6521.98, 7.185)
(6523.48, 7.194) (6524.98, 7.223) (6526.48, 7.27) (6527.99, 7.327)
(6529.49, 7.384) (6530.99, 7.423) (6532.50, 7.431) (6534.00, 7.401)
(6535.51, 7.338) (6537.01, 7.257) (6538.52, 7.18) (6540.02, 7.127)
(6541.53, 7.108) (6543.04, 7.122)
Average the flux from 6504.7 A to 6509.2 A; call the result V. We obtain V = 7.39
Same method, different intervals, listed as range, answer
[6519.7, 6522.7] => 7.17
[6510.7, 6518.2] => 7.29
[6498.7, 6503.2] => 7.27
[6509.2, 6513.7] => 7.36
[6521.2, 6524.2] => 7.2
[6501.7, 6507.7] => 7.37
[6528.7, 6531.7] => 7.42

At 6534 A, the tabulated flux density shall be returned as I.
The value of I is 7.401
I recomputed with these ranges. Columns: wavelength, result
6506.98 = 7.4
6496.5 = 7.186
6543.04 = 7.122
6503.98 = 7.369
